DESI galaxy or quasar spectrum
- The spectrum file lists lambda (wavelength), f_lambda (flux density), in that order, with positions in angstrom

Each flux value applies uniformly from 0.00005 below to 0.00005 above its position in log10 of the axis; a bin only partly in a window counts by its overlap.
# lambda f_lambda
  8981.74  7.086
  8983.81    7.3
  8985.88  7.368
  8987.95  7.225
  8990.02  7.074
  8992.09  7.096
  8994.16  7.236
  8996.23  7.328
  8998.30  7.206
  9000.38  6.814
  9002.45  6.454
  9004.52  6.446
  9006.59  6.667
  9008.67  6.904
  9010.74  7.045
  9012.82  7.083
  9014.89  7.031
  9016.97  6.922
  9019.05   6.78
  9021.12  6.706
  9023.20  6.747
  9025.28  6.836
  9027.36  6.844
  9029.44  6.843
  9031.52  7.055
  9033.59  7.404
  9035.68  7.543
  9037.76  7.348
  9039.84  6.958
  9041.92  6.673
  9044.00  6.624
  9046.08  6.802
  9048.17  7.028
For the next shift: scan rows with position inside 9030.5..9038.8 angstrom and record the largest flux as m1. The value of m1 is 7.543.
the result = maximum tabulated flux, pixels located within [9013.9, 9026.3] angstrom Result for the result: 7.031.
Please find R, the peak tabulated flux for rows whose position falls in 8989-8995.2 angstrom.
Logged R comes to 7.236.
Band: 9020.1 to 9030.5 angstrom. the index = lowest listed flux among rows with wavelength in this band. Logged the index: 6.706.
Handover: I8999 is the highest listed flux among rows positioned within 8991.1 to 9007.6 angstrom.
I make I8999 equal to 7.328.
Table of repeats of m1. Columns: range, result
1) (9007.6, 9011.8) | 7.045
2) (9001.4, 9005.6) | 6.454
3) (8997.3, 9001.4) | 7.206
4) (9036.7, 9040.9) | 7.348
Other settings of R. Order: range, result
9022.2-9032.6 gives 7.055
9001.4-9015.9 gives 7.083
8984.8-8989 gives 7.368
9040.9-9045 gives 6.673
